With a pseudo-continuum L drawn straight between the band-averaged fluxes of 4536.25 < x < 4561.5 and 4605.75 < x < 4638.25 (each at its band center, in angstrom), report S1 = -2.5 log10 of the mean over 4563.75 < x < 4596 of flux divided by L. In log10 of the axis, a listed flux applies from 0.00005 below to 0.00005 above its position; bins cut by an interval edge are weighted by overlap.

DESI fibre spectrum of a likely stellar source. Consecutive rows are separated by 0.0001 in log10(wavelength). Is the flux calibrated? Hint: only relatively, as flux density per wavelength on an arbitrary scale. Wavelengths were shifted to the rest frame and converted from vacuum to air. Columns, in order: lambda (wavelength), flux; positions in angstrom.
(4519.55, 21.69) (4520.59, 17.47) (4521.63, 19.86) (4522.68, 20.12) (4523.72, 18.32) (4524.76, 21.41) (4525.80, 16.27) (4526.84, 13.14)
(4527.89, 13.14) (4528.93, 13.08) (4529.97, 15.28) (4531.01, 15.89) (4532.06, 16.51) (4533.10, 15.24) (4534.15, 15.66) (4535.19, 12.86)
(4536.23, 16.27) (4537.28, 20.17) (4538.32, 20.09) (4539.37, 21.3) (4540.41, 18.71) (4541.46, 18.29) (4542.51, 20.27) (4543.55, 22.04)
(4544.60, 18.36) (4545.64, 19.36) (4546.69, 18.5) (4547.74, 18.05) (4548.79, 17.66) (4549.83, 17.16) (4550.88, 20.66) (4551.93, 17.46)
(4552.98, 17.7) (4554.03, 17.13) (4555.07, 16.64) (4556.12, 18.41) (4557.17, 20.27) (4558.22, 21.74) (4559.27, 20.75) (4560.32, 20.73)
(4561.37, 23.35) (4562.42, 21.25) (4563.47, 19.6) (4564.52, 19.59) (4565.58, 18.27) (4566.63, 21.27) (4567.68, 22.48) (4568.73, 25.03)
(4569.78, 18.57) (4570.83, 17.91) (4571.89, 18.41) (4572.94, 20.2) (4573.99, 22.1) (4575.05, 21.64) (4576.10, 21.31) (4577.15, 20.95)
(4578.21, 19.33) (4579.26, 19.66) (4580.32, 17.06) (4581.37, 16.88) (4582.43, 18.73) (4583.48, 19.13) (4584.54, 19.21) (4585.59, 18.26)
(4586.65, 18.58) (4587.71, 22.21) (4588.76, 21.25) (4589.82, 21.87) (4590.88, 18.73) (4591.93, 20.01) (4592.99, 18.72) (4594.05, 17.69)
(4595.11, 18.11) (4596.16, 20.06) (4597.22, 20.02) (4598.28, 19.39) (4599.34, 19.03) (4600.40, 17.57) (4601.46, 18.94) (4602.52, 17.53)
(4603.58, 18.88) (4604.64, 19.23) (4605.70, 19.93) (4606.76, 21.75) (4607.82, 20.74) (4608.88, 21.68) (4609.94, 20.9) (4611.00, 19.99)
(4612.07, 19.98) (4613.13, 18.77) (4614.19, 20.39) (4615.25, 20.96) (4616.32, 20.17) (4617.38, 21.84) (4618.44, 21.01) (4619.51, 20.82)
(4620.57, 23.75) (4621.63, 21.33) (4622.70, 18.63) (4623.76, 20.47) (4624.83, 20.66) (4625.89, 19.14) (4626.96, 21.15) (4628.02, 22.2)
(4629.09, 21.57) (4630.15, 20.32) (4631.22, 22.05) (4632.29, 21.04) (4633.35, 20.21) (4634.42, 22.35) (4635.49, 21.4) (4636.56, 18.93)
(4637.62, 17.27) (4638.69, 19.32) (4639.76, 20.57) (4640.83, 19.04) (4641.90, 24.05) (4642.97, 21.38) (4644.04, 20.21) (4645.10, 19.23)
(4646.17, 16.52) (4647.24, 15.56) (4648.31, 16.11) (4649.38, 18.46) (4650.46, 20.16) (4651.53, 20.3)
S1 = 0.00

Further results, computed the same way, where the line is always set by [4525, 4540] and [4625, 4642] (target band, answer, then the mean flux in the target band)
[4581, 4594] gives -0.05 mag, 19.4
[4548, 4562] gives -0.12 mag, 19.2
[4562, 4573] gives -0.14 mag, 20.2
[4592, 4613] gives -0.01 mag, 19.5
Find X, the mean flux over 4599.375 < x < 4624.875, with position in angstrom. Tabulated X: 20.2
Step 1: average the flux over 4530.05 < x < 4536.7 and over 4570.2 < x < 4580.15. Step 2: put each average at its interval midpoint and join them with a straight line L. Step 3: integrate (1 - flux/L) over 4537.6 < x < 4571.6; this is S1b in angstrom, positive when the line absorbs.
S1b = -3.7 angstrom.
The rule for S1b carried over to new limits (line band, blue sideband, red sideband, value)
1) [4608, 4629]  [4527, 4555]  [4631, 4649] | -1.69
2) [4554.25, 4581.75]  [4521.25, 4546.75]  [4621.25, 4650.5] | -2.62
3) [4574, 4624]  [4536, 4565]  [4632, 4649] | -1.04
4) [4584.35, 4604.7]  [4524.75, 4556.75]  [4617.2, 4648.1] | -0.13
